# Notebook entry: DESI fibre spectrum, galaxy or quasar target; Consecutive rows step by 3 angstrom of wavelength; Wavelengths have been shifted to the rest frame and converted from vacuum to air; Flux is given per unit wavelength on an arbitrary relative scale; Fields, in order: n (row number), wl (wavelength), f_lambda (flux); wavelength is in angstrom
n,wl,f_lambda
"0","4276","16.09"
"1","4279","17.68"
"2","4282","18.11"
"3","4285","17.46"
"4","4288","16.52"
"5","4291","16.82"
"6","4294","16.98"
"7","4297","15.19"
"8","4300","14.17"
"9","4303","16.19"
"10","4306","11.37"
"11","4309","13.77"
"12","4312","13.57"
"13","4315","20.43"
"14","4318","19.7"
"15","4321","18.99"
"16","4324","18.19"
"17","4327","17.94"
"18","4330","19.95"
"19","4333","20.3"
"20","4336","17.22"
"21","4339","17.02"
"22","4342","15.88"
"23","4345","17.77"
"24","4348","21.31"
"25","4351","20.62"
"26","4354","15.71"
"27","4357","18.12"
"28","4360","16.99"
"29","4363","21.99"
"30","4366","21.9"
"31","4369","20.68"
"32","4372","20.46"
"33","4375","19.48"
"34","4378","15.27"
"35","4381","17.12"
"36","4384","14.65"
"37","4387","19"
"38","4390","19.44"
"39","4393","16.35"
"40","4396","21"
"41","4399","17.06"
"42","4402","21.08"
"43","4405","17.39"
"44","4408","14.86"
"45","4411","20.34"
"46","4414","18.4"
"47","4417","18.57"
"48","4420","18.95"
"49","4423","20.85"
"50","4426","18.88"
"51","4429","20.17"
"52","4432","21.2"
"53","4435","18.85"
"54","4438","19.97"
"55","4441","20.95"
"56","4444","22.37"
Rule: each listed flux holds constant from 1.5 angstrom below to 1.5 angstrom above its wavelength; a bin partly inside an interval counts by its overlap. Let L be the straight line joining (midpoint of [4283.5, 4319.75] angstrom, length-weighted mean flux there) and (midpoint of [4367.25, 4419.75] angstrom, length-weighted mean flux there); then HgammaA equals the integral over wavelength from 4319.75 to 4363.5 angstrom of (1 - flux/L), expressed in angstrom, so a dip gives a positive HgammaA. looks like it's -3.7 angstrom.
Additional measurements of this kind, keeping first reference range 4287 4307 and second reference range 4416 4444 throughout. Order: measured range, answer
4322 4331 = -1.2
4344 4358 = -1.2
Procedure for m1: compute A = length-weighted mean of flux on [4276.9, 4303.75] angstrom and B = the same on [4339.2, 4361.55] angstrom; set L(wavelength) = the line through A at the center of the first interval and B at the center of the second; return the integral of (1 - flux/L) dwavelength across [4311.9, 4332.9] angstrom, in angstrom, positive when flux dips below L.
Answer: -1.82 angstrom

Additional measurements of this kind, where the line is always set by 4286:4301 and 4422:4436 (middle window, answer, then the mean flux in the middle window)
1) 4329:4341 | -0.84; 18.5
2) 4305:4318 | 0.87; 15.5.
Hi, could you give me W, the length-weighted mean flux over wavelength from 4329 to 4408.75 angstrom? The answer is 18.5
